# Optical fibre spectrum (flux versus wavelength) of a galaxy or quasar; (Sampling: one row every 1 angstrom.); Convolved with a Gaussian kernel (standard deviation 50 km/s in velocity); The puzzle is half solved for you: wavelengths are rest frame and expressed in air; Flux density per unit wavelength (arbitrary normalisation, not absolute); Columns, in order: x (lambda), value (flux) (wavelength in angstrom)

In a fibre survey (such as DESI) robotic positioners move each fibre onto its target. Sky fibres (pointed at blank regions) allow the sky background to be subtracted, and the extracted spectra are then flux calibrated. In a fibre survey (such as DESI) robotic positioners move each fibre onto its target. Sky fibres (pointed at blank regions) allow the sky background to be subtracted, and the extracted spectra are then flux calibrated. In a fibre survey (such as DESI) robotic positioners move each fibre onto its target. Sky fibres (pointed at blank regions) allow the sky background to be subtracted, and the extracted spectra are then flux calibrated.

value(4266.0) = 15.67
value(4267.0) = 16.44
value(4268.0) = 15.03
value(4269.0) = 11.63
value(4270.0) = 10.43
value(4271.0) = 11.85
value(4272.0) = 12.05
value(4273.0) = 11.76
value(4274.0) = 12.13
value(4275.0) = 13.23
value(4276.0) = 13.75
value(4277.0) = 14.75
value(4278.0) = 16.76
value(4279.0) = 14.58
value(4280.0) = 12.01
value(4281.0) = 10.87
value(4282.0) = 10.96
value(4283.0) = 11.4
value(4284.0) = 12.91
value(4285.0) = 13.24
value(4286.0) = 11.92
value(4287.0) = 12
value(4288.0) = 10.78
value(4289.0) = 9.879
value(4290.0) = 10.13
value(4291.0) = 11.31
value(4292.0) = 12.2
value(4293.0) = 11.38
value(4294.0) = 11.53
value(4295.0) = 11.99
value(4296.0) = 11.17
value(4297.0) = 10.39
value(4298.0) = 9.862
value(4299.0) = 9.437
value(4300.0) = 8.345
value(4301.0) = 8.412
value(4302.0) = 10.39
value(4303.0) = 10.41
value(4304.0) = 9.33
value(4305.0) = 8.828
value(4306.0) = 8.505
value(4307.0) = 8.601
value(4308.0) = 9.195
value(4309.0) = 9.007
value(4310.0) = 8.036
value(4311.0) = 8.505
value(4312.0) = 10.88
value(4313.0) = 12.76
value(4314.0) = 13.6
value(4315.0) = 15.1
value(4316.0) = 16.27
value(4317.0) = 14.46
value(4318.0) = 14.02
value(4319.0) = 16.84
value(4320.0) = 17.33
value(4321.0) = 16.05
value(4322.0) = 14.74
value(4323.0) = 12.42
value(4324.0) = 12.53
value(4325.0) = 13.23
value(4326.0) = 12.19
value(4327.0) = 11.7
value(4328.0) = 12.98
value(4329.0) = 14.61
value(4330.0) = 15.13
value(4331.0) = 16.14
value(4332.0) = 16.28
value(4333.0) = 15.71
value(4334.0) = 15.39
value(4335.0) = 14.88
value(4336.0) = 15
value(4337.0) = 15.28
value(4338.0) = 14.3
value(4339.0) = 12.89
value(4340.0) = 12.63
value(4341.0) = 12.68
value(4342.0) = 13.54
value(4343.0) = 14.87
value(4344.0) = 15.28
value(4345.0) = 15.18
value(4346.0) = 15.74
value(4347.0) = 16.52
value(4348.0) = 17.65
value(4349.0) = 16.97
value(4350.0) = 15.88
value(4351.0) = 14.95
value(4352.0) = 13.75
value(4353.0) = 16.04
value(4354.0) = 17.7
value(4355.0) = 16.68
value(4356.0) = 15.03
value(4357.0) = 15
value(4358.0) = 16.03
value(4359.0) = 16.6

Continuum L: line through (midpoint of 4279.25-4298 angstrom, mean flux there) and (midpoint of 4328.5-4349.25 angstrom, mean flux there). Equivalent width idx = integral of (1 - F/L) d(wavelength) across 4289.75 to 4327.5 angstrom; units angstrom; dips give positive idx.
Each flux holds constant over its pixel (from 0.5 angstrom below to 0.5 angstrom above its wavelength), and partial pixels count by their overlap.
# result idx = 3.82 angstrom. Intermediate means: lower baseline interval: 11.4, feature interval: 11.6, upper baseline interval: 15.1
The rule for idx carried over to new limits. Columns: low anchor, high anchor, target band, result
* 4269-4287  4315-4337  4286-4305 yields 4.0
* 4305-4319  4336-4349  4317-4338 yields -2.3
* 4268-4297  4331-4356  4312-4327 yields -0.2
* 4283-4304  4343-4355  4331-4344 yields 0.3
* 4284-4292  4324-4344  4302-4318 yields 2.3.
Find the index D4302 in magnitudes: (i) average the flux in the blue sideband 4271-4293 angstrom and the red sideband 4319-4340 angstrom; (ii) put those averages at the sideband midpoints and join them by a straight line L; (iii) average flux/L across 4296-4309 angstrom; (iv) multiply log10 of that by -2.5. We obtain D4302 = 0.373 mag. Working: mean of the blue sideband 12.3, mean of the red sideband 14.5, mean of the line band 9.37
